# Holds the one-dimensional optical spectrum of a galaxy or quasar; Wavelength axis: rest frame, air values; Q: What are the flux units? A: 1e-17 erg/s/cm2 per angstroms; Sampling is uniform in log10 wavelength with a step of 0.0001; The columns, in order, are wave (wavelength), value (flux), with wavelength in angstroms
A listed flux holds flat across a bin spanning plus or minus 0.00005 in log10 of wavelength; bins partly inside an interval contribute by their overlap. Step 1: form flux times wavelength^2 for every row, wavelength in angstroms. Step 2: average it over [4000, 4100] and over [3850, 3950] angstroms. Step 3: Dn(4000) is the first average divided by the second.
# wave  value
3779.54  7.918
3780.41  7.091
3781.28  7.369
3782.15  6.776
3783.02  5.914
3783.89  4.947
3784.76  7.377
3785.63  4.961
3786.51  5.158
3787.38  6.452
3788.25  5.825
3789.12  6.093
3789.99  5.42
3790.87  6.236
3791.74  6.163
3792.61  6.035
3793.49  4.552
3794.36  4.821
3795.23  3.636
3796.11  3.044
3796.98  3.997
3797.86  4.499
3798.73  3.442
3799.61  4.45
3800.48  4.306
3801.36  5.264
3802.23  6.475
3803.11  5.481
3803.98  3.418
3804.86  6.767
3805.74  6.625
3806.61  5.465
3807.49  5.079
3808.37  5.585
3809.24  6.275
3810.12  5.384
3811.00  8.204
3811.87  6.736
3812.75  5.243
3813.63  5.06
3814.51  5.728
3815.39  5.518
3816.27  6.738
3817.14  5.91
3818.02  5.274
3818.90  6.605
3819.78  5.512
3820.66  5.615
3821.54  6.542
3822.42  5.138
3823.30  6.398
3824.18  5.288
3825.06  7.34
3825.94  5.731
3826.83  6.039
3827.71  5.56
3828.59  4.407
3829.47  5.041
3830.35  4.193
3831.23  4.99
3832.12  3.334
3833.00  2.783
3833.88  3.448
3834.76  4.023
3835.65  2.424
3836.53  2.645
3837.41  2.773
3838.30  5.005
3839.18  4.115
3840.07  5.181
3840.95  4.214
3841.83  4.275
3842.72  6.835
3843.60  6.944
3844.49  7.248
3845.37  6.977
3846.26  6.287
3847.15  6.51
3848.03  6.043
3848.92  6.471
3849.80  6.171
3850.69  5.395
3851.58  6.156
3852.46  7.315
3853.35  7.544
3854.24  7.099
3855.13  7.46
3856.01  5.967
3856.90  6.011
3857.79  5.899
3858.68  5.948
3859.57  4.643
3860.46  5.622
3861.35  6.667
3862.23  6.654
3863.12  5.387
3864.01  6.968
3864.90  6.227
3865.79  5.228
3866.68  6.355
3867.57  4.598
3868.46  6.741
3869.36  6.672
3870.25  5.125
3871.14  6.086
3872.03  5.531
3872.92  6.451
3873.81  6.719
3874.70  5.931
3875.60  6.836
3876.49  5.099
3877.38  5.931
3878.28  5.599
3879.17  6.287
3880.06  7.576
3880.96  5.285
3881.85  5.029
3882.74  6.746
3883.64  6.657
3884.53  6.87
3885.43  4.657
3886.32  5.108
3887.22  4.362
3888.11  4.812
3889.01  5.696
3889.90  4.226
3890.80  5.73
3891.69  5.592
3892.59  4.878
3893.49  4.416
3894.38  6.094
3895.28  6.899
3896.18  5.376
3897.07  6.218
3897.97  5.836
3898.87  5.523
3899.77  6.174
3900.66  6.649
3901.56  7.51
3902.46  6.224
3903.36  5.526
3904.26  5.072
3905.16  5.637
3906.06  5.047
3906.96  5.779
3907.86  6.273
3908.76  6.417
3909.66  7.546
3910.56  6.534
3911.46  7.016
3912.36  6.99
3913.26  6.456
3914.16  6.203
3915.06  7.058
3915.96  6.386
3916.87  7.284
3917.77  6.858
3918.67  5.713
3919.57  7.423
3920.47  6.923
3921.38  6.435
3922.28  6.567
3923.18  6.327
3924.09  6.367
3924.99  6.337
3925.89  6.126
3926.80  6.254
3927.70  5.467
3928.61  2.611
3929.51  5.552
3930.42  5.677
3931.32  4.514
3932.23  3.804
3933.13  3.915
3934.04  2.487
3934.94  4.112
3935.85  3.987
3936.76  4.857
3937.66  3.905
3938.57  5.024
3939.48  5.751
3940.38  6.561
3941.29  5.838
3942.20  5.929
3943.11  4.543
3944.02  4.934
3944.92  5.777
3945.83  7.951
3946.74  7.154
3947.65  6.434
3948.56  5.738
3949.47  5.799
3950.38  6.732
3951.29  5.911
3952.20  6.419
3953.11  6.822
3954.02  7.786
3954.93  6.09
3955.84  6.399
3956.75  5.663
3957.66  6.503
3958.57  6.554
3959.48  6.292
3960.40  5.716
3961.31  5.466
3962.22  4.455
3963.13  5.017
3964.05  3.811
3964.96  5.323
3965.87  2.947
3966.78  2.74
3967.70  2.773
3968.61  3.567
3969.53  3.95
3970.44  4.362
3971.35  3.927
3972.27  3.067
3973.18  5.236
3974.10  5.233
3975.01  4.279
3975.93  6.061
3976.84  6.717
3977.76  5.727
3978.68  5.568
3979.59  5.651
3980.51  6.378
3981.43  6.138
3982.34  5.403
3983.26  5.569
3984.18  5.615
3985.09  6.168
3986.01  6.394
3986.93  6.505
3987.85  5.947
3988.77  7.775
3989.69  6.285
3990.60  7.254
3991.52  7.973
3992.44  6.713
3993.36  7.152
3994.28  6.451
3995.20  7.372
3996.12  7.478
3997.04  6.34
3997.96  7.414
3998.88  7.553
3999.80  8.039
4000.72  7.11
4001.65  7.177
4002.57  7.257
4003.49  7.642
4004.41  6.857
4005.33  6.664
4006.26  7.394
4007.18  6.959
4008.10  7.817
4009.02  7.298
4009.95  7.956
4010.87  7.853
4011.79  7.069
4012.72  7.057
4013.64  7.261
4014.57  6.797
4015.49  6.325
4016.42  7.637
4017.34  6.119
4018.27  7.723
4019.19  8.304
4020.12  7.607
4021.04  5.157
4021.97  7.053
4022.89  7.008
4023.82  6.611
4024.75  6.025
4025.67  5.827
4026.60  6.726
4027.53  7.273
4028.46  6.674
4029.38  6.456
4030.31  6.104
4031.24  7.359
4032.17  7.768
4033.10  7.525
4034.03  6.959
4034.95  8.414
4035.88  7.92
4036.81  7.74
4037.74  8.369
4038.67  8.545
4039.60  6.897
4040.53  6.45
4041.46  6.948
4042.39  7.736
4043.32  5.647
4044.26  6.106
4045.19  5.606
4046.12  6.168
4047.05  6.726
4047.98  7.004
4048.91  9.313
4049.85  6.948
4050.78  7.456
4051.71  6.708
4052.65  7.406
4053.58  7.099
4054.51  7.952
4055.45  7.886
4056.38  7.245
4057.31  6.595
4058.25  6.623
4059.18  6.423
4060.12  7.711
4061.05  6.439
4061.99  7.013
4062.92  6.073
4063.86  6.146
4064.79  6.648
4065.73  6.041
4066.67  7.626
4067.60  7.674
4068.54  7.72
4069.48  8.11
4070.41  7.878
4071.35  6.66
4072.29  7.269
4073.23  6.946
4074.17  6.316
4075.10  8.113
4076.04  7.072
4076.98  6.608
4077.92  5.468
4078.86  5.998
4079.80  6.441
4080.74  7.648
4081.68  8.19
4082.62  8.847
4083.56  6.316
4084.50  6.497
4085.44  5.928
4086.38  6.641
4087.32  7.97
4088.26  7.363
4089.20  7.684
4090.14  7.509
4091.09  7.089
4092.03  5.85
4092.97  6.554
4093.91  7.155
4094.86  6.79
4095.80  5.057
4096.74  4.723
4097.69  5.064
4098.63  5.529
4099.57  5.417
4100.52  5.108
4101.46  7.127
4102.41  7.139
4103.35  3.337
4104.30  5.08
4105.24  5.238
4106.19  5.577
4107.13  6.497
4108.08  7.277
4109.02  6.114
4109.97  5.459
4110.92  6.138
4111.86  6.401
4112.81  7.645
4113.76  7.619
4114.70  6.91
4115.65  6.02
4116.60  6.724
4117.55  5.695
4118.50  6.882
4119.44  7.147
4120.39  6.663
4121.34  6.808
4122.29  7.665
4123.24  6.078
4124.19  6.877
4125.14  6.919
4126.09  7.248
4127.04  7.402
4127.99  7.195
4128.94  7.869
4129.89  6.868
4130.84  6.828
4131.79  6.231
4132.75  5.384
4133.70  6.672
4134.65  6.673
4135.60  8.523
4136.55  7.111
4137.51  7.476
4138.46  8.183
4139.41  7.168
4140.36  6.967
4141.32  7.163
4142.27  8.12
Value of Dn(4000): 1.28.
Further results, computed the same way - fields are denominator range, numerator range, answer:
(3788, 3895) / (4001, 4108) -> 1.38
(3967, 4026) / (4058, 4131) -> 1.09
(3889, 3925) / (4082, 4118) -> 1.13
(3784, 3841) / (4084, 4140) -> 1.48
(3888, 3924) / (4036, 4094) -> 1.24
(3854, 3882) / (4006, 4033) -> 1.25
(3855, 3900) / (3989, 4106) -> 1.29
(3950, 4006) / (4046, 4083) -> 1.24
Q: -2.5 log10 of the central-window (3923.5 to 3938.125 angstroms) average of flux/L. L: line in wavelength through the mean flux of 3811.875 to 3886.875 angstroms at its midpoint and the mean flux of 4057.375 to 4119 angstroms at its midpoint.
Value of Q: 0.25 mag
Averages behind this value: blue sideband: 5.69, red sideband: 6.6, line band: 4.76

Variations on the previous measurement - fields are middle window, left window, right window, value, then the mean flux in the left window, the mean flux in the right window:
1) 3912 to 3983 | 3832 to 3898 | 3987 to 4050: 0.16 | 5.66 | 7.1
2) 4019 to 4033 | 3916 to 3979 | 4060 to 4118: -0.12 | 5.42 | 6.59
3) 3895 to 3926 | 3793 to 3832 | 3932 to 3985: -0.19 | 5.38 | 5.3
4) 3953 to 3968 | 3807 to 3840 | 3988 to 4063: 0.22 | 5.18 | 7.1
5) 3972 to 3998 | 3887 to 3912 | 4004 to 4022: 0.10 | 5.84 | 7.15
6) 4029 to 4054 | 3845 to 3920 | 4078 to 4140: -0.11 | 6.09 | 6.63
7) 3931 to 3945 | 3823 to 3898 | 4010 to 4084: 0.30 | 5.63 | 7.06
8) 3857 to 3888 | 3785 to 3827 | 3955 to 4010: -0.04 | 5.54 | 6.01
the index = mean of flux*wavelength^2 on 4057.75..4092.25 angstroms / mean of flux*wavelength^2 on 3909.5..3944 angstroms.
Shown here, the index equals 1.32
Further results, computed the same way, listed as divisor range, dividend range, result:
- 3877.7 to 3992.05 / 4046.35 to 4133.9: 1.28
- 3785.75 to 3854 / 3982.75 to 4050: 1.44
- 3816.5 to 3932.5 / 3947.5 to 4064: 1.20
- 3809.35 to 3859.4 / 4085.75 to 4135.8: 1.34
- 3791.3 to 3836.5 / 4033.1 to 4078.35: 1.55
